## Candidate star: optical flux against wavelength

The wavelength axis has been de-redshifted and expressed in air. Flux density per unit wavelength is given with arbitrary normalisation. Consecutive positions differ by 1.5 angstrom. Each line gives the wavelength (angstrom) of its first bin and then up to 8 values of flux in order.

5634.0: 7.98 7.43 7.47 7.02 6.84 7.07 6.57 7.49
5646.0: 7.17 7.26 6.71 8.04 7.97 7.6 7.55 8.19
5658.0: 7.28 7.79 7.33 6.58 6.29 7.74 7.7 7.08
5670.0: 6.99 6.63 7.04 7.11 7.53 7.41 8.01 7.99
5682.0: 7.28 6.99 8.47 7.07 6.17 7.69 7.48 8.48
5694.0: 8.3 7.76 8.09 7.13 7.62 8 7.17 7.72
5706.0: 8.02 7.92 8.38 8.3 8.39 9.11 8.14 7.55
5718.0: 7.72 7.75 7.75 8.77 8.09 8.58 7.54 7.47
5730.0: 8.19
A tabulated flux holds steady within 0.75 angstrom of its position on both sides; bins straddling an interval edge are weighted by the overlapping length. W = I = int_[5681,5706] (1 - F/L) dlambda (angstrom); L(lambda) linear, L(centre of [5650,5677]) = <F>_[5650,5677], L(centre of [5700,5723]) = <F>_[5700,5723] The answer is 0.5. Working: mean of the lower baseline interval 7.35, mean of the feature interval 7.61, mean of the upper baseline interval 8.02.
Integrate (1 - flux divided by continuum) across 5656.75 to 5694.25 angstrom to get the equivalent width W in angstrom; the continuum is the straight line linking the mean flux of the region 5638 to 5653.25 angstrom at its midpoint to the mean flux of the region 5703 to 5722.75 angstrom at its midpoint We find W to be 1.1 angstrom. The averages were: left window 7.23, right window 8.06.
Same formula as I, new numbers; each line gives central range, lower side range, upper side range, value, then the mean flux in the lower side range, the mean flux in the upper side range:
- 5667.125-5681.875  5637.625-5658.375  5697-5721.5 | 0.52 angstrom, 7.34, 7.92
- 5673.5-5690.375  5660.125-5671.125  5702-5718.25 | 0.04 angstrom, 7.09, 8.05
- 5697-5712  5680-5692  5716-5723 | -0.34 angstrom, 7.4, 7.89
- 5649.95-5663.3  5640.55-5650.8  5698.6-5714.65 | -0.52 angstrom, 7.14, 8.03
